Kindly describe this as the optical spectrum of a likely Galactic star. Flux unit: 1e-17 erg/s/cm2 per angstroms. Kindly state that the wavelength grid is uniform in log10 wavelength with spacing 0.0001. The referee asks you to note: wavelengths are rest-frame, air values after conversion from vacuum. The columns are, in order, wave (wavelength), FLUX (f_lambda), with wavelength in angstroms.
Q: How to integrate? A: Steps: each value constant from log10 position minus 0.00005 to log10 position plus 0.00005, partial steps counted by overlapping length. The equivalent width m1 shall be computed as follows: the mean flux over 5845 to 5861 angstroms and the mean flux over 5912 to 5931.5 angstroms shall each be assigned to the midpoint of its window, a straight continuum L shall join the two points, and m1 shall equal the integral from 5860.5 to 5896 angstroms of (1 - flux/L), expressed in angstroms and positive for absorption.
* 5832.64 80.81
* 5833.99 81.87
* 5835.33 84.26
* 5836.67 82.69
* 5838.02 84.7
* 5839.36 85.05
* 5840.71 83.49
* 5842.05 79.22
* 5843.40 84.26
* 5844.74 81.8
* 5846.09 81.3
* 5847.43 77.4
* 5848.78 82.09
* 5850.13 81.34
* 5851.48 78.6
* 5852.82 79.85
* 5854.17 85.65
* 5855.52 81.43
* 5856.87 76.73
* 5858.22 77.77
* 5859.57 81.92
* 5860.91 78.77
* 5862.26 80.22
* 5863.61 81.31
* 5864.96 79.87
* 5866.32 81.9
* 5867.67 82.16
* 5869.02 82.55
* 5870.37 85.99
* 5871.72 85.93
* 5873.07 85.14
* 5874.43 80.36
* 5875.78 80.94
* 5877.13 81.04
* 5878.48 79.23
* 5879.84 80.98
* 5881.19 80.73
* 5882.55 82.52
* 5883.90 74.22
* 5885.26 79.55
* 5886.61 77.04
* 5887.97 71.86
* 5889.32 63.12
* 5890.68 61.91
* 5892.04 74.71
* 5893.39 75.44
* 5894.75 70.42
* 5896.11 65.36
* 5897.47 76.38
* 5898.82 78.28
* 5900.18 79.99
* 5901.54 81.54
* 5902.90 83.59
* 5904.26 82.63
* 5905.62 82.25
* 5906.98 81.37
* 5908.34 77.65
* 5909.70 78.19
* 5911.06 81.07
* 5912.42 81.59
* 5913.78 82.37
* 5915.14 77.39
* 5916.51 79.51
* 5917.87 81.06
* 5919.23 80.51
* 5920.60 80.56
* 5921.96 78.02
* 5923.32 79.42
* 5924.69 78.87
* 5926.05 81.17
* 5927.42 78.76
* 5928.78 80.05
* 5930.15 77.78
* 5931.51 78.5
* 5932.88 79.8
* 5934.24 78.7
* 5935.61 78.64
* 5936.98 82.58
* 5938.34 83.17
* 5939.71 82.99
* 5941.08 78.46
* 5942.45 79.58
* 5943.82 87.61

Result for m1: 0.9 angstroms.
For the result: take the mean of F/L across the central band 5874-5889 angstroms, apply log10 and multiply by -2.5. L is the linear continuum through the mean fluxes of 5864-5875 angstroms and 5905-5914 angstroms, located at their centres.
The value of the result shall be 0.05 mag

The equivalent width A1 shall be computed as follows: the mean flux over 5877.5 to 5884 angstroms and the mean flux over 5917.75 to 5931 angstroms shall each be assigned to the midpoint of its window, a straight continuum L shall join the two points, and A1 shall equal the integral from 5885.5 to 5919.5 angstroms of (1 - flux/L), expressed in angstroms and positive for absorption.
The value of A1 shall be 1.20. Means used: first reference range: 80.1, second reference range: 79.6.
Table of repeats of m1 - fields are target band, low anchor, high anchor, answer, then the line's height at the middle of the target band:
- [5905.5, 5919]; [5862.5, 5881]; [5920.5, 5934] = -0.03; 80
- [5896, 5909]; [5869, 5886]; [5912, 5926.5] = 0.17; 80.6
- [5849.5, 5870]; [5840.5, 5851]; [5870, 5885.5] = 0.13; 81.3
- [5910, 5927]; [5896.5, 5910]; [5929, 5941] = 0.00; 80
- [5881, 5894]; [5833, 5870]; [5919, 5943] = 1.11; 80.7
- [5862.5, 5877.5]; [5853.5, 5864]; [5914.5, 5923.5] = -0.40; 80.3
